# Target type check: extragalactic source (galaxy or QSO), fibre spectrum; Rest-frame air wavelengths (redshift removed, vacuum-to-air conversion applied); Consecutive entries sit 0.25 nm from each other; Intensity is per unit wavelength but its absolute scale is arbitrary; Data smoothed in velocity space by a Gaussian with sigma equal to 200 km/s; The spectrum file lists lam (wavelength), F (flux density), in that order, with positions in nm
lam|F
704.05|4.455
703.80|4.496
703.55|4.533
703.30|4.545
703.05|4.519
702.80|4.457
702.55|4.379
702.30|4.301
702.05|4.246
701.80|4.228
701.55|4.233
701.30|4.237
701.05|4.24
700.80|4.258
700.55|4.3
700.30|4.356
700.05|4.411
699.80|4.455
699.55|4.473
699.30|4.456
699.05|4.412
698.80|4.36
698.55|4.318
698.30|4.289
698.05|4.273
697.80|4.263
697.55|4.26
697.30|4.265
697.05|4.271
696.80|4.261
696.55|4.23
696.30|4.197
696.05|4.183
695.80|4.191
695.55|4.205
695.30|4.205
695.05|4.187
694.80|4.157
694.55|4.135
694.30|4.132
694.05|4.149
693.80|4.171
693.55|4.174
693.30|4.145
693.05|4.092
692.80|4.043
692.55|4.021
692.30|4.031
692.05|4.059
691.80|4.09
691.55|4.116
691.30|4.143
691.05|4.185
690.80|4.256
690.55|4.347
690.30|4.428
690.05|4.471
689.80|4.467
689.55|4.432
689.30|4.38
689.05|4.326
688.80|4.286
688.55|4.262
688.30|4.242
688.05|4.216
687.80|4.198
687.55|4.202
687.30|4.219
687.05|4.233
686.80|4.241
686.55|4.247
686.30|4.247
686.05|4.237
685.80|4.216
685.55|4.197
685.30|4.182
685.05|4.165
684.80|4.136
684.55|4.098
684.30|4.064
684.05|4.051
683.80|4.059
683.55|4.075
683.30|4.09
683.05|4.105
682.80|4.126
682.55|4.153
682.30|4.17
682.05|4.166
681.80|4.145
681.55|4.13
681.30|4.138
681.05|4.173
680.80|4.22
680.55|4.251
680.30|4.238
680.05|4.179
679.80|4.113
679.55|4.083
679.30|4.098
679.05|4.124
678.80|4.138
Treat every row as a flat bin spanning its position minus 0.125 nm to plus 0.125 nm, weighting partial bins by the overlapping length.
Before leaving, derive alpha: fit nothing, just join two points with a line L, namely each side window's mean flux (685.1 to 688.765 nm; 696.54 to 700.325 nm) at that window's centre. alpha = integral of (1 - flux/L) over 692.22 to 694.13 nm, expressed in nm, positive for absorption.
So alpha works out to 0.08 nm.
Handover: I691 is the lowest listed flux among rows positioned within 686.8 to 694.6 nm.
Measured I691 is 4.021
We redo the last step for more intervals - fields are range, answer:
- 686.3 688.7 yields 4.198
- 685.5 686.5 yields 4.197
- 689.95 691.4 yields 4.143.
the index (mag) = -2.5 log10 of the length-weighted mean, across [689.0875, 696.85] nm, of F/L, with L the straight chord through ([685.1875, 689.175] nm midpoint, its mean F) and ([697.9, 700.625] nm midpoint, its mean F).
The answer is 0.025 mag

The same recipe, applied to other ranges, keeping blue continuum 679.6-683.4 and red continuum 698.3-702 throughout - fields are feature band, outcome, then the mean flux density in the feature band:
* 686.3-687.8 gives 0.00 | 4.23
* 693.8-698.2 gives 0.02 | 4.21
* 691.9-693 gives 0.06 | 4.04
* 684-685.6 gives 0.02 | 4.13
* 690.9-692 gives 0.03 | 4.13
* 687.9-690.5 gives -0.03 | 4.35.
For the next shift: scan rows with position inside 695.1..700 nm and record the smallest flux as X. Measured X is 4.183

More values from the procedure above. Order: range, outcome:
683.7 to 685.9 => 4.051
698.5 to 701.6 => 4.233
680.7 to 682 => 4.13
